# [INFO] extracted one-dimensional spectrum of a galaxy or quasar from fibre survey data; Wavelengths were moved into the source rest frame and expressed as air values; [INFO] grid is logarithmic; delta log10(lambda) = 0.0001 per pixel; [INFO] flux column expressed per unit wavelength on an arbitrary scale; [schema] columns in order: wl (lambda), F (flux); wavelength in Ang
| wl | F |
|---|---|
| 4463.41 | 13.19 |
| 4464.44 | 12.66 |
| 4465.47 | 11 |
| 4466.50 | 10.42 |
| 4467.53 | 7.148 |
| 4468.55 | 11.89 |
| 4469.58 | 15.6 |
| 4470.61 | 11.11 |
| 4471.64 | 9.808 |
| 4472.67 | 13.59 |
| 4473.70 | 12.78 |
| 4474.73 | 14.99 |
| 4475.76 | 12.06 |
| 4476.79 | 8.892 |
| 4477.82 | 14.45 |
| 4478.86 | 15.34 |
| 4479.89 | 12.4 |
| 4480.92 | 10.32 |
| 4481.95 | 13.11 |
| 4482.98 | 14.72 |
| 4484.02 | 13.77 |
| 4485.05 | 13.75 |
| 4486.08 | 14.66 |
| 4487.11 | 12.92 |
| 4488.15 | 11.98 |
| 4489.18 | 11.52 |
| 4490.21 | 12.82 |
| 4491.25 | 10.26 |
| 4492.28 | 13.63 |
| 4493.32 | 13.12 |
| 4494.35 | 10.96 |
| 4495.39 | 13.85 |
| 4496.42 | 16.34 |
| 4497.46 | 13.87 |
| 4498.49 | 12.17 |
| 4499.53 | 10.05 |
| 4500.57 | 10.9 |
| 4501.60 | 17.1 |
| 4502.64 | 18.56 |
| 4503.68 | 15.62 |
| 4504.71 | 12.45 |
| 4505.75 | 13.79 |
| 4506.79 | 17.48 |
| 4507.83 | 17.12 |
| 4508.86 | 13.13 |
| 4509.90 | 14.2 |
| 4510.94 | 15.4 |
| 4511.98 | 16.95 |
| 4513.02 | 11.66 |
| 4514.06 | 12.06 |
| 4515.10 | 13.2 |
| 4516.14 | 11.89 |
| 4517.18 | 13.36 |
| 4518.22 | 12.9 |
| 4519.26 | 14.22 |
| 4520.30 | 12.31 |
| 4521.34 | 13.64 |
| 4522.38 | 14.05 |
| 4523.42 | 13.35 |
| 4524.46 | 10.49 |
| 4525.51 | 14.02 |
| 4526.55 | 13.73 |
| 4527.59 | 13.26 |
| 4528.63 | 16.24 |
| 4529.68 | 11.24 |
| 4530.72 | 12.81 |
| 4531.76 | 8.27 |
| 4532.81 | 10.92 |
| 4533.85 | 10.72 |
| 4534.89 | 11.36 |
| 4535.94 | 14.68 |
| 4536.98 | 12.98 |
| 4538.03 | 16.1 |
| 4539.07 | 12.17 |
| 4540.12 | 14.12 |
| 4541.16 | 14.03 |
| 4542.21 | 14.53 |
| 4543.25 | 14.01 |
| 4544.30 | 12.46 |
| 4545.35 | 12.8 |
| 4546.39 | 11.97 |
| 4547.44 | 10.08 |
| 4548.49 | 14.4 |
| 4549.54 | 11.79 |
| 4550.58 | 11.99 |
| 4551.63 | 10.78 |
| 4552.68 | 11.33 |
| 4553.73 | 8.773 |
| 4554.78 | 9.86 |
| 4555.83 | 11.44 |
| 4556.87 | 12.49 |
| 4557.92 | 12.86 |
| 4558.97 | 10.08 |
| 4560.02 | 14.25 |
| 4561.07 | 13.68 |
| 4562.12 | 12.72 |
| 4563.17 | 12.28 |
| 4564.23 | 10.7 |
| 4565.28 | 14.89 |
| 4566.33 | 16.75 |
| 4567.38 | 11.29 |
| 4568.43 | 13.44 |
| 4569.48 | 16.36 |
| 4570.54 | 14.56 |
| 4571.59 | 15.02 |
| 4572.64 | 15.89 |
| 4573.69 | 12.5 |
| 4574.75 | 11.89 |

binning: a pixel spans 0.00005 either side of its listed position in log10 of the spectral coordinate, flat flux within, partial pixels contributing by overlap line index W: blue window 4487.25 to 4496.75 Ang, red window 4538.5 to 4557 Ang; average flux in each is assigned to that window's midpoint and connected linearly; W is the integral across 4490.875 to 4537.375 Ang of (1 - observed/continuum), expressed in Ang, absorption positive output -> -3.3 Ang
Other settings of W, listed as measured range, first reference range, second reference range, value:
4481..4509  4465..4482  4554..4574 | -3.1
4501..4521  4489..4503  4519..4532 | -1.9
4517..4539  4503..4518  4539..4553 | 0.9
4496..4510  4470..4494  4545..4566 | -2.2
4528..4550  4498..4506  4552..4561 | -0.9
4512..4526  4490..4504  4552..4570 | 0.2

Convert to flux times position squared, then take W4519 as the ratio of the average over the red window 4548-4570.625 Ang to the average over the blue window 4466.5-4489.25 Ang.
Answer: 1.0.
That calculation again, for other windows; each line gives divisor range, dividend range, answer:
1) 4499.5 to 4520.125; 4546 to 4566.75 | 0.87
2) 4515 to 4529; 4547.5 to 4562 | 0.90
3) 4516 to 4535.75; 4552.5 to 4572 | 1.03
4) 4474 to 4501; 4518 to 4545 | 1.04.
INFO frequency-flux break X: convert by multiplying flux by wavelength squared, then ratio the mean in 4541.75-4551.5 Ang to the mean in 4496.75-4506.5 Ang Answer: 0.92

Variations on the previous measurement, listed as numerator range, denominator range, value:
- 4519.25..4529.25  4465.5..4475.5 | 1.16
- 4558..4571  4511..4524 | 1.02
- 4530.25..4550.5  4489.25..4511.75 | 0.92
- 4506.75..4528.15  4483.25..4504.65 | 1.03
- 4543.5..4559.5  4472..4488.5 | 0.91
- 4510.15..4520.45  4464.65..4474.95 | 1.17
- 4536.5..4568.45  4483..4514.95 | 0.94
